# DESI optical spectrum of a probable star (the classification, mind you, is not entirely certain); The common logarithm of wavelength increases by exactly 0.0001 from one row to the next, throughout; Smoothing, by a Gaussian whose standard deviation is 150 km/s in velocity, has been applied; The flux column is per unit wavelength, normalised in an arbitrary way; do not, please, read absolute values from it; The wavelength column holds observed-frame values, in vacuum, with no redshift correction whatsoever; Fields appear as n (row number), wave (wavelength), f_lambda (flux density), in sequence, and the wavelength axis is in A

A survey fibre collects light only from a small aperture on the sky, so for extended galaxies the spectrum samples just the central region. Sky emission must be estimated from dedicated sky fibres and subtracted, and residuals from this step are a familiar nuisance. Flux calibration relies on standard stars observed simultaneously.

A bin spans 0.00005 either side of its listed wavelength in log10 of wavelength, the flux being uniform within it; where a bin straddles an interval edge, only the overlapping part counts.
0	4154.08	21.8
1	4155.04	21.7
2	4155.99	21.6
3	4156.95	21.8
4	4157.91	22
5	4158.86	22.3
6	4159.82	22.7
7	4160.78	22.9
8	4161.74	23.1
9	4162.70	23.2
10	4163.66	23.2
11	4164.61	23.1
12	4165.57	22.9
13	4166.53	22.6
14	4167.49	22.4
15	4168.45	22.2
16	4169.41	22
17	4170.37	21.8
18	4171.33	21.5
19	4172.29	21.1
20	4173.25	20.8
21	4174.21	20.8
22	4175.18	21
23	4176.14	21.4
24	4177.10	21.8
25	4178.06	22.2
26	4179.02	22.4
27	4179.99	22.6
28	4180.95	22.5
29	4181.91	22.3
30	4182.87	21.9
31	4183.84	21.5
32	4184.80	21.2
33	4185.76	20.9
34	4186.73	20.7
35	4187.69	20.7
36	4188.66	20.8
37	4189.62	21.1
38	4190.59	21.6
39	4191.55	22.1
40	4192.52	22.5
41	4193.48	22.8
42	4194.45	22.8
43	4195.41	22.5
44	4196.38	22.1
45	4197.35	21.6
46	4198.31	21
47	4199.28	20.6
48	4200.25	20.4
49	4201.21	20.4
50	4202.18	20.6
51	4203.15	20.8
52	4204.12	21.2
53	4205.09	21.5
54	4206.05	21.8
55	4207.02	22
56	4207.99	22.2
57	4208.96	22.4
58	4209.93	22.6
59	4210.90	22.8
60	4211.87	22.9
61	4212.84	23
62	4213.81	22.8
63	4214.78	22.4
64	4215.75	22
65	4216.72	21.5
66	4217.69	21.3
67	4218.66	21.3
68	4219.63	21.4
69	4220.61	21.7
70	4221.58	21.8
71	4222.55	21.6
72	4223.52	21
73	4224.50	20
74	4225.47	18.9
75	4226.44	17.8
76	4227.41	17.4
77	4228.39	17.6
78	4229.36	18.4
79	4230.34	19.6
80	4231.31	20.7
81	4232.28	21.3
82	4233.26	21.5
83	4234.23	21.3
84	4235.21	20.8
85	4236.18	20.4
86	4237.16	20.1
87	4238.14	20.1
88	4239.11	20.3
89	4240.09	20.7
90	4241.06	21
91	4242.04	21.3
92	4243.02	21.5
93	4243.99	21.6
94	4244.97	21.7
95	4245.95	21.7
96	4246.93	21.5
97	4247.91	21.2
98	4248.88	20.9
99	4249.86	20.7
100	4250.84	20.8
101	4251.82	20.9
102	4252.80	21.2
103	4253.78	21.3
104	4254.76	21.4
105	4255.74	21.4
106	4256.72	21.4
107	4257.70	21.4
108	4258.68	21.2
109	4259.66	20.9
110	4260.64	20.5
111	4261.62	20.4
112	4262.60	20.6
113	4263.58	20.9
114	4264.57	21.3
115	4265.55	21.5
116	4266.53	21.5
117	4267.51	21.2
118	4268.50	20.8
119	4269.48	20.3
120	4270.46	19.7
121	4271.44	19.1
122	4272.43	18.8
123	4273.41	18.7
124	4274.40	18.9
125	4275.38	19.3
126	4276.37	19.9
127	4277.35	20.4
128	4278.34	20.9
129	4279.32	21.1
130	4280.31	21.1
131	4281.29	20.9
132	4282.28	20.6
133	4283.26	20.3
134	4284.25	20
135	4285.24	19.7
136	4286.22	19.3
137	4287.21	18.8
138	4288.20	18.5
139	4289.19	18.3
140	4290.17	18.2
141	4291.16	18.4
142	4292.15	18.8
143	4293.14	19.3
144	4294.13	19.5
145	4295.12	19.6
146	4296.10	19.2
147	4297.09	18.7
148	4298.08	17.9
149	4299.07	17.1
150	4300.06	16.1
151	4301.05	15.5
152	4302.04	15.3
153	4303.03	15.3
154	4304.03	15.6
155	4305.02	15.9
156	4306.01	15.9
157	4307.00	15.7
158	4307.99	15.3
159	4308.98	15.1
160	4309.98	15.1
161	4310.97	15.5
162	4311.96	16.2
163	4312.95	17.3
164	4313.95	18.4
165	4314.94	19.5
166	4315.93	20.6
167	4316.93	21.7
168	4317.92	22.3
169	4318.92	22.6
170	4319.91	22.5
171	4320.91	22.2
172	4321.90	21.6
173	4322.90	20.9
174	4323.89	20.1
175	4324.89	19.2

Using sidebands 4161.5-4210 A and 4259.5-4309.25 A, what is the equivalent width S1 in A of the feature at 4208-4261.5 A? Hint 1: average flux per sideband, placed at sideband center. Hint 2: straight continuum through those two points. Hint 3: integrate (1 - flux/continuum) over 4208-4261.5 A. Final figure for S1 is -1.7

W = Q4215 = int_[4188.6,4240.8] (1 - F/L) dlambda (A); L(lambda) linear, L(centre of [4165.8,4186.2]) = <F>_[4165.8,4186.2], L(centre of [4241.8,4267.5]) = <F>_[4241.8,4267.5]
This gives 0.8 A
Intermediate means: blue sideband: 21.8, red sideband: 21.2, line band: 21.1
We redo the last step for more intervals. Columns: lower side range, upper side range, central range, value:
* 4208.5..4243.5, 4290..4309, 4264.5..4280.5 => -1.46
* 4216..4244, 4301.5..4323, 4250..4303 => -1.59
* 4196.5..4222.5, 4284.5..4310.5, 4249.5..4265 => -1.32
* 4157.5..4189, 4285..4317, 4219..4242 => -0.33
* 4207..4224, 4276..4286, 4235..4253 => 0.33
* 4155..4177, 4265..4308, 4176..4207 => -0.25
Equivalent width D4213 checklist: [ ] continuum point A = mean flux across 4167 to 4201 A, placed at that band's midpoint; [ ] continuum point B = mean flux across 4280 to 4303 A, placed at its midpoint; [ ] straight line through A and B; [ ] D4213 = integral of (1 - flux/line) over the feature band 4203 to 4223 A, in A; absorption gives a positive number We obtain -1.1 A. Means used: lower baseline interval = 21.6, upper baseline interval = 18.7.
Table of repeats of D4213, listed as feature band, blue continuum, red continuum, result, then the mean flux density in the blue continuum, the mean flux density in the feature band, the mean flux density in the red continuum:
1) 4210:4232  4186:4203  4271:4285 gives 0.1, 21.4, 20.9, 20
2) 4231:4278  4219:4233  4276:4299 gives -2.4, 20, 20.7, 19.5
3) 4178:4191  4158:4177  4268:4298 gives 0.1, 22.1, 21.6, 19.5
